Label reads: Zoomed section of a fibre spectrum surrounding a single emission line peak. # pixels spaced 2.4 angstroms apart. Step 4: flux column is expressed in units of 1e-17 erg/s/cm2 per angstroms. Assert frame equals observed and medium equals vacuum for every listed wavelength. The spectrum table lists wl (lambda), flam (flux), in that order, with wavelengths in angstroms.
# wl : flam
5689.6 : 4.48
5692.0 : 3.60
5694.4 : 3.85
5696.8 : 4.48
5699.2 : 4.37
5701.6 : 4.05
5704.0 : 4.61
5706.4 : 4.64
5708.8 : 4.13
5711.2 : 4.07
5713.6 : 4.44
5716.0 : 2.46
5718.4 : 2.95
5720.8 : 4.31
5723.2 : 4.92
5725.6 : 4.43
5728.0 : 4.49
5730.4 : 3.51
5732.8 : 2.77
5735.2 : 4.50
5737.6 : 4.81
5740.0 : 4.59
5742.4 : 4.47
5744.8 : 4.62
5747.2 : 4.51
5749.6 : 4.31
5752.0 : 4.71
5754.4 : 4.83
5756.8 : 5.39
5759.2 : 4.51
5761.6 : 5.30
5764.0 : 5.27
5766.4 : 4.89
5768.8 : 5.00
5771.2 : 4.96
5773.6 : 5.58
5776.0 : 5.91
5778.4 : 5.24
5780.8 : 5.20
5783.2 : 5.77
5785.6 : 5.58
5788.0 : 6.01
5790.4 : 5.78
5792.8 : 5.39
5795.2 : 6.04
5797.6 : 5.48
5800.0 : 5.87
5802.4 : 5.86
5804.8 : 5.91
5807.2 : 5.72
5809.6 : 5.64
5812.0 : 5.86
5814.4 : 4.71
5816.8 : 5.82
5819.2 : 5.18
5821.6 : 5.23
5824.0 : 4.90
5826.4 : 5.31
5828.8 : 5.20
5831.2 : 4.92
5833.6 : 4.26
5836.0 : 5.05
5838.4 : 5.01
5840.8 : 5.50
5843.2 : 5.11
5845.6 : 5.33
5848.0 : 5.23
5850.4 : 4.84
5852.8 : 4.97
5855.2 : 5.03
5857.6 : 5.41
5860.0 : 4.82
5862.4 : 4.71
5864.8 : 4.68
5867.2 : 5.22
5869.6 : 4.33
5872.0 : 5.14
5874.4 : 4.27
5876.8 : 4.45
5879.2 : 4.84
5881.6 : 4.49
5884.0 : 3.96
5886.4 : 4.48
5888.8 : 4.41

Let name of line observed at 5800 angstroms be Mg II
